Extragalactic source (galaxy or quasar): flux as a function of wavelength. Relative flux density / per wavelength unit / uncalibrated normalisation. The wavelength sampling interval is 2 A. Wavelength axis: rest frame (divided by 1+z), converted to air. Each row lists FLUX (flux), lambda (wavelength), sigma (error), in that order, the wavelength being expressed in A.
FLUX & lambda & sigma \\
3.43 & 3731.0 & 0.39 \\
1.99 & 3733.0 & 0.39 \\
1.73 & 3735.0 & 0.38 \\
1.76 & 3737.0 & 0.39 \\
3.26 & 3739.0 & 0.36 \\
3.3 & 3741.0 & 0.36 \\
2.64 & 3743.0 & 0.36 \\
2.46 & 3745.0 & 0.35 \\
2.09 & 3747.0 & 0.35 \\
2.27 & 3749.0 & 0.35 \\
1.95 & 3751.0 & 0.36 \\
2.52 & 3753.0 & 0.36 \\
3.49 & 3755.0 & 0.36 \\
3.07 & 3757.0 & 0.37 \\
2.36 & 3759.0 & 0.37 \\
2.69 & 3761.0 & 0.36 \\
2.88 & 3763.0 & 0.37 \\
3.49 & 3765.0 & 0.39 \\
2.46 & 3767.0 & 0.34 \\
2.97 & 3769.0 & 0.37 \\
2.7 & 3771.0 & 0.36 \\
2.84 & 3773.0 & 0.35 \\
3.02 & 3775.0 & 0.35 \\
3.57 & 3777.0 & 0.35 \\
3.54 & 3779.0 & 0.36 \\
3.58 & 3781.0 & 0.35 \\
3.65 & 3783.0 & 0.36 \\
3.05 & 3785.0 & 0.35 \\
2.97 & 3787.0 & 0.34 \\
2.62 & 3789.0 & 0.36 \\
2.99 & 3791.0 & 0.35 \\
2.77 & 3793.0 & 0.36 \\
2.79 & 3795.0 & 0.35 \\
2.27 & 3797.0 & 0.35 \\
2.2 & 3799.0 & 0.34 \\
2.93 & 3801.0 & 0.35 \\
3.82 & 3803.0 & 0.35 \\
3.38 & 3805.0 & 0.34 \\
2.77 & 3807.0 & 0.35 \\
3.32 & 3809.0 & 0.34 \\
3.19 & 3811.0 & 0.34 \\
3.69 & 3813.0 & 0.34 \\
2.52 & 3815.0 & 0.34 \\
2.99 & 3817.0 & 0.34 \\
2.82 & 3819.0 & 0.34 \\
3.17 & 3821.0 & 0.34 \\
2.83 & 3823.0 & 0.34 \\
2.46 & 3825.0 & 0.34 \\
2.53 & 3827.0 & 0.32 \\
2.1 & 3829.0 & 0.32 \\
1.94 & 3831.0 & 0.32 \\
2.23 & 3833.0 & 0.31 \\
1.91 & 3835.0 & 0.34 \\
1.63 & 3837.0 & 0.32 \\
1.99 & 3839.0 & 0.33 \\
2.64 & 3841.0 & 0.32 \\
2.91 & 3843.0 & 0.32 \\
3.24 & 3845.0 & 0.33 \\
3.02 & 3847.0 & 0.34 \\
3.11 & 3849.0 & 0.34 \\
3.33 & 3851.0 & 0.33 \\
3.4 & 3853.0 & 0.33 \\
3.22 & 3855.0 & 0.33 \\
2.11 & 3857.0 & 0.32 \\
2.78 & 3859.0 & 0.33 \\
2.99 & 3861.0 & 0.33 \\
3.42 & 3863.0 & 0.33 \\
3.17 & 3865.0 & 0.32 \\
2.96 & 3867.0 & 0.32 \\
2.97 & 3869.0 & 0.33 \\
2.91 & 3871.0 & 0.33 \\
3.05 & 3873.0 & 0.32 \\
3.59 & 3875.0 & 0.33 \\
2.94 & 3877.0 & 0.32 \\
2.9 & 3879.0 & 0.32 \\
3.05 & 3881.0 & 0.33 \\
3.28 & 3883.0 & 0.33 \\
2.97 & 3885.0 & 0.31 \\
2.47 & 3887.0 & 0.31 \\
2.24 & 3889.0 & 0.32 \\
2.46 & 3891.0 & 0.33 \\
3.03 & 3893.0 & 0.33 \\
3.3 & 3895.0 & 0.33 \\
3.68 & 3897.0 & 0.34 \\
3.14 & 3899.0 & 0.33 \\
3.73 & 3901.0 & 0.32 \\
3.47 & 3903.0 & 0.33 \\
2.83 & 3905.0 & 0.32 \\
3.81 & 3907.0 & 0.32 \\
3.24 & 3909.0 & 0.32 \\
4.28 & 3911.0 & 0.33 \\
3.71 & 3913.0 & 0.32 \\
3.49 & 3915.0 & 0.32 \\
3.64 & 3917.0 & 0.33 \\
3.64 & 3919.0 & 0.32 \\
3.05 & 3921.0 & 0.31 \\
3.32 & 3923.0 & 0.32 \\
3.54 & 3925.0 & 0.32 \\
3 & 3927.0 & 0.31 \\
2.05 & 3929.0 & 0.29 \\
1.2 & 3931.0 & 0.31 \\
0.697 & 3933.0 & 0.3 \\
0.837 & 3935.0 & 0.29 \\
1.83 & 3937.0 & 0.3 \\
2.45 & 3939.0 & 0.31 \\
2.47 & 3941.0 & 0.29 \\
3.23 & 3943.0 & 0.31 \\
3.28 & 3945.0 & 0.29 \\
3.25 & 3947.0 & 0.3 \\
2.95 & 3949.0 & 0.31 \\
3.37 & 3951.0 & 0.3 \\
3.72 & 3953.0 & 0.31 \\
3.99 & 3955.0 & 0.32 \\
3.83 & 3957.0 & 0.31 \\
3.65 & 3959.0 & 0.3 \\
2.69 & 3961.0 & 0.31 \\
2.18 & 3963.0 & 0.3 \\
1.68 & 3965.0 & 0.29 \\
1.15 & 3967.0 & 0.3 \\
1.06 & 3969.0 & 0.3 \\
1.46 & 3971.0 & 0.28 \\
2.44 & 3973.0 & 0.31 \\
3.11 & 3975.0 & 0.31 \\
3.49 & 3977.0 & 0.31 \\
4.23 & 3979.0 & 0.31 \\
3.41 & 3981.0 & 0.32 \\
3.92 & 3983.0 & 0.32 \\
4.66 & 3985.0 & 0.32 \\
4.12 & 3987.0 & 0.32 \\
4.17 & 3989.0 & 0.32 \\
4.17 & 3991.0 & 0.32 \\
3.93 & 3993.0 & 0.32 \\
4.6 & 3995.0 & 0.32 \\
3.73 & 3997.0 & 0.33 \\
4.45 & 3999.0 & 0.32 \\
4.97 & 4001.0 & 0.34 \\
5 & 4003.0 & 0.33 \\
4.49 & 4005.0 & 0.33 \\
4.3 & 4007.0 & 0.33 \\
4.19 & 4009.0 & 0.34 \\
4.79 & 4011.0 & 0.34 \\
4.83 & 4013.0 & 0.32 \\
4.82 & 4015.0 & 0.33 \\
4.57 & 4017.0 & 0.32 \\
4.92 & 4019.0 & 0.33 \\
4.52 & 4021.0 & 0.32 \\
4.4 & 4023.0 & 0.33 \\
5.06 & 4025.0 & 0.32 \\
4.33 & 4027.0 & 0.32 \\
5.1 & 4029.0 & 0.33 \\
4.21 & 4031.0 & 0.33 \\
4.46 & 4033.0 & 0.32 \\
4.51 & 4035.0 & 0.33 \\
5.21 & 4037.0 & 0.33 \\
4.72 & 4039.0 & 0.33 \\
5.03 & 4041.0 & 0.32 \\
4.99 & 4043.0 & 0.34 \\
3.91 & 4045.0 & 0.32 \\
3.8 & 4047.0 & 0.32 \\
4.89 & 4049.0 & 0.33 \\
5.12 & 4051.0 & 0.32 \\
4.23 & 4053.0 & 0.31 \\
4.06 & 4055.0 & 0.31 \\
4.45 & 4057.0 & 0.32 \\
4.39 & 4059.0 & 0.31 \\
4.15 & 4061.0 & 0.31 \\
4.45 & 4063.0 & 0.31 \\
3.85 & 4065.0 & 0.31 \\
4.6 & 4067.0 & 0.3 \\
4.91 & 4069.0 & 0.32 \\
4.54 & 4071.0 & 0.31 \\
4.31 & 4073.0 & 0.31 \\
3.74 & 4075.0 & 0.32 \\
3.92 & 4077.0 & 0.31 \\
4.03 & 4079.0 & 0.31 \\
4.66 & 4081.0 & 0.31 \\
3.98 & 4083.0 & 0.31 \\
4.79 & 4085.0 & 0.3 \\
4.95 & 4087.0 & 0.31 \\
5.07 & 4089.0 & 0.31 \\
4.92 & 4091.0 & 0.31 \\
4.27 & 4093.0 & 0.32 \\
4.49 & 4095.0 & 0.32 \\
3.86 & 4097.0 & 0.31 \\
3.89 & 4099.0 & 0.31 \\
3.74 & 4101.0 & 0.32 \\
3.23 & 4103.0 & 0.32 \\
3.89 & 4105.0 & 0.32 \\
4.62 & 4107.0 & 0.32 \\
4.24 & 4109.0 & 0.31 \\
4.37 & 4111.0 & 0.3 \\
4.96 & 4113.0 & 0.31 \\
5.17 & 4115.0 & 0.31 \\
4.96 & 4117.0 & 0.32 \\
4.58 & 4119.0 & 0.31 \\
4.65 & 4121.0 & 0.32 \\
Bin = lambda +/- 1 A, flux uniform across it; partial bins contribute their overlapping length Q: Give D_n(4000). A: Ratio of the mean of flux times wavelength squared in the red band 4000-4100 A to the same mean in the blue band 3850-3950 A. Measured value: 1.64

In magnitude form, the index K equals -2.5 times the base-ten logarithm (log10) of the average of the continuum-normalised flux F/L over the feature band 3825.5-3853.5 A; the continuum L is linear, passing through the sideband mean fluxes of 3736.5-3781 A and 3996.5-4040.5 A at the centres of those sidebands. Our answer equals 0.31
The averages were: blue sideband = 2.82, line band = 2.55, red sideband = 4.63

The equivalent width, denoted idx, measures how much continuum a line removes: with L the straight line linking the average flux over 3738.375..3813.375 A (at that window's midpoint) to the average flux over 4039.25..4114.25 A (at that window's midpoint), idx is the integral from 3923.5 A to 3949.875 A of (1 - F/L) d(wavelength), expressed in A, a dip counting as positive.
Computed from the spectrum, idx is 9.4 A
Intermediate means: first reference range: 2.93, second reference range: 4.37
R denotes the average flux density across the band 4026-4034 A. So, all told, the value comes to 4.53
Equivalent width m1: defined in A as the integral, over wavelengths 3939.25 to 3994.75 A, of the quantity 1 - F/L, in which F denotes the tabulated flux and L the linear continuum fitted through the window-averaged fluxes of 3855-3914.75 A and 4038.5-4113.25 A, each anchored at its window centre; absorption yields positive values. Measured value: 7.3 A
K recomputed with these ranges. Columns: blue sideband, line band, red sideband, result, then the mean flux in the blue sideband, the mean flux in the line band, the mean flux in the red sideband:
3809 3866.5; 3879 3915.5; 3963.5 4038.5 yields 0.00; 2.77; 3.22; 4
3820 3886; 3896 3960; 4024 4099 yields 0.11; 2.81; 3.07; 4.48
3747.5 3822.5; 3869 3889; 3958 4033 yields 0.13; 2.95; 2.98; 3.87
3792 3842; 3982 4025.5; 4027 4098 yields -0.11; 2.68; 4.48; 4.47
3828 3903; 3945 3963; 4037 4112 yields 0.05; 2.87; 3.35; 4.36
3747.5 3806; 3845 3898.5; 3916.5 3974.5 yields -0.10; 2.92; 3.02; 2.6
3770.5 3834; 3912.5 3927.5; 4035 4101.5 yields 0.05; 2.92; 3.43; 4.43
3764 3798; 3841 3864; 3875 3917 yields 0.04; 3.02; 3.03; 3.22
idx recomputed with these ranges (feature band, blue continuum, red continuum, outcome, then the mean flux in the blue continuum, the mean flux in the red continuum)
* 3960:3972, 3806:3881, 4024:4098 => 6.56 A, 2.83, 4.49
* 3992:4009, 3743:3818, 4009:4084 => -0.80 A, 2.91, 4.49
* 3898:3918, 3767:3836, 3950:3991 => -3.21 A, 2.88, 3.14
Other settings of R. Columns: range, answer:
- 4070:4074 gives 4.42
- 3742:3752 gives 2.28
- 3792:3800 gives 2.51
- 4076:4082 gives 4.2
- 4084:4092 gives 4.93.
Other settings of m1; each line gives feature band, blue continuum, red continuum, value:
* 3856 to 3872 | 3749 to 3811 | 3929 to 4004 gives 0.56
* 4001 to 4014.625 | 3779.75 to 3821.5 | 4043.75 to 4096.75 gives -1.86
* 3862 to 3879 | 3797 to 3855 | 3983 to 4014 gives 0.49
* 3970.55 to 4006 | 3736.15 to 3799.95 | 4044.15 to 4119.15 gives -0.29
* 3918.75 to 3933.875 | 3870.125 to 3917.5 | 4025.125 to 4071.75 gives 4.14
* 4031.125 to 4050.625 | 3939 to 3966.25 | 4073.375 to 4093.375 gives -3.06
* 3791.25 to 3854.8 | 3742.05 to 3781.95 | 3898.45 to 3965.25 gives 2.37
